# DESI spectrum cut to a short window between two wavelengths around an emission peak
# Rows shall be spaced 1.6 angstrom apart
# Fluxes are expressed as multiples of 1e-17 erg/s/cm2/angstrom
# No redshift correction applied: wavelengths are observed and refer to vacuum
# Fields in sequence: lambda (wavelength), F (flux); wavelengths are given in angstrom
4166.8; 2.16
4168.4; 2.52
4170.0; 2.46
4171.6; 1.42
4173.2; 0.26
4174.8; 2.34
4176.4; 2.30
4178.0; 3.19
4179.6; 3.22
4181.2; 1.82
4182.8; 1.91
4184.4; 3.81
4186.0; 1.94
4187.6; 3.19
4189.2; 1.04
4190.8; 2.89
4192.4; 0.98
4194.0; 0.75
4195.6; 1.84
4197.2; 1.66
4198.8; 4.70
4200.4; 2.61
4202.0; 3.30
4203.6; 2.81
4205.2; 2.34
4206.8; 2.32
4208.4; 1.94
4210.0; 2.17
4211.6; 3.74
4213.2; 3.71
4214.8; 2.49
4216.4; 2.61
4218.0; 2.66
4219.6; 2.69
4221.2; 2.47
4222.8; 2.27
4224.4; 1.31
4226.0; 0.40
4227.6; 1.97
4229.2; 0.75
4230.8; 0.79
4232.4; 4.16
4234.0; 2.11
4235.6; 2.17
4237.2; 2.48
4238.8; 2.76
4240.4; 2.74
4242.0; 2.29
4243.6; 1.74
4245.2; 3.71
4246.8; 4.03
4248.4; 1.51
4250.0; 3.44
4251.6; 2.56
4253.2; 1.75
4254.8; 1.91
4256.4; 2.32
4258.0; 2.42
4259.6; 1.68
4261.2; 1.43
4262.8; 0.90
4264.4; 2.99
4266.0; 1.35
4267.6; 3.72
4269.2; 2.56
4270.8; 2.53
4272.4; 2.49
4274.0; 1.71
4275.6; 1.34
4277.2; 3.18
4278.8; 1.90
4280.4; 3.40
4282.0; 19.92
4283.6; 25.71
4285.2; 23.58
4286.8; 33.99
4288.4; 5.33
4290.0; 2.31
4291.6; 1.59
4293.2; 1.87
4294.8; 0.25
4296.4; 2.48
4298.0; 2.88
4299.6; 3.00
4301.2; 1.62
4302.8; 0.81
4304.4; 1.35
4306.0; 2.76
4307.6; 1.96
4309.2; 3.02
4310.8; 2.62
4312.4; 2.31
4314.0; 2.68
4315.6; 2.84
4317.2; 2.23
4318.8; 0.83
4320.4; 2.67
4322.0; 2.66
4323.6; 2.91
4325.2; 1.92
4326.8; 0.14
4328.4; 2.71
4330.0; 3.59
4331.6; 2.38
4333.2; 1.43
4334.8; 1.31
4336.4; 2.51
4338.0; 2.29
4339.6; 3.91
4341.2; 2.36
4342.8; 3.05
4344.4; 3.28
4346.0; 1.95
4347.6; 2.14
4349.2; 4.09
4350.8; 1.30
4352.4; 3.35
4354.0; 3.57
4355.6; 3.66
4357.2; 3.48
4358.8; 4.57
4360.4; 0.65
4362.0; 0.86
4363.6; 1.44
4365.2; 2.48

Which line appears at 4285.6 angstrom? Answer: [O II] 3727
